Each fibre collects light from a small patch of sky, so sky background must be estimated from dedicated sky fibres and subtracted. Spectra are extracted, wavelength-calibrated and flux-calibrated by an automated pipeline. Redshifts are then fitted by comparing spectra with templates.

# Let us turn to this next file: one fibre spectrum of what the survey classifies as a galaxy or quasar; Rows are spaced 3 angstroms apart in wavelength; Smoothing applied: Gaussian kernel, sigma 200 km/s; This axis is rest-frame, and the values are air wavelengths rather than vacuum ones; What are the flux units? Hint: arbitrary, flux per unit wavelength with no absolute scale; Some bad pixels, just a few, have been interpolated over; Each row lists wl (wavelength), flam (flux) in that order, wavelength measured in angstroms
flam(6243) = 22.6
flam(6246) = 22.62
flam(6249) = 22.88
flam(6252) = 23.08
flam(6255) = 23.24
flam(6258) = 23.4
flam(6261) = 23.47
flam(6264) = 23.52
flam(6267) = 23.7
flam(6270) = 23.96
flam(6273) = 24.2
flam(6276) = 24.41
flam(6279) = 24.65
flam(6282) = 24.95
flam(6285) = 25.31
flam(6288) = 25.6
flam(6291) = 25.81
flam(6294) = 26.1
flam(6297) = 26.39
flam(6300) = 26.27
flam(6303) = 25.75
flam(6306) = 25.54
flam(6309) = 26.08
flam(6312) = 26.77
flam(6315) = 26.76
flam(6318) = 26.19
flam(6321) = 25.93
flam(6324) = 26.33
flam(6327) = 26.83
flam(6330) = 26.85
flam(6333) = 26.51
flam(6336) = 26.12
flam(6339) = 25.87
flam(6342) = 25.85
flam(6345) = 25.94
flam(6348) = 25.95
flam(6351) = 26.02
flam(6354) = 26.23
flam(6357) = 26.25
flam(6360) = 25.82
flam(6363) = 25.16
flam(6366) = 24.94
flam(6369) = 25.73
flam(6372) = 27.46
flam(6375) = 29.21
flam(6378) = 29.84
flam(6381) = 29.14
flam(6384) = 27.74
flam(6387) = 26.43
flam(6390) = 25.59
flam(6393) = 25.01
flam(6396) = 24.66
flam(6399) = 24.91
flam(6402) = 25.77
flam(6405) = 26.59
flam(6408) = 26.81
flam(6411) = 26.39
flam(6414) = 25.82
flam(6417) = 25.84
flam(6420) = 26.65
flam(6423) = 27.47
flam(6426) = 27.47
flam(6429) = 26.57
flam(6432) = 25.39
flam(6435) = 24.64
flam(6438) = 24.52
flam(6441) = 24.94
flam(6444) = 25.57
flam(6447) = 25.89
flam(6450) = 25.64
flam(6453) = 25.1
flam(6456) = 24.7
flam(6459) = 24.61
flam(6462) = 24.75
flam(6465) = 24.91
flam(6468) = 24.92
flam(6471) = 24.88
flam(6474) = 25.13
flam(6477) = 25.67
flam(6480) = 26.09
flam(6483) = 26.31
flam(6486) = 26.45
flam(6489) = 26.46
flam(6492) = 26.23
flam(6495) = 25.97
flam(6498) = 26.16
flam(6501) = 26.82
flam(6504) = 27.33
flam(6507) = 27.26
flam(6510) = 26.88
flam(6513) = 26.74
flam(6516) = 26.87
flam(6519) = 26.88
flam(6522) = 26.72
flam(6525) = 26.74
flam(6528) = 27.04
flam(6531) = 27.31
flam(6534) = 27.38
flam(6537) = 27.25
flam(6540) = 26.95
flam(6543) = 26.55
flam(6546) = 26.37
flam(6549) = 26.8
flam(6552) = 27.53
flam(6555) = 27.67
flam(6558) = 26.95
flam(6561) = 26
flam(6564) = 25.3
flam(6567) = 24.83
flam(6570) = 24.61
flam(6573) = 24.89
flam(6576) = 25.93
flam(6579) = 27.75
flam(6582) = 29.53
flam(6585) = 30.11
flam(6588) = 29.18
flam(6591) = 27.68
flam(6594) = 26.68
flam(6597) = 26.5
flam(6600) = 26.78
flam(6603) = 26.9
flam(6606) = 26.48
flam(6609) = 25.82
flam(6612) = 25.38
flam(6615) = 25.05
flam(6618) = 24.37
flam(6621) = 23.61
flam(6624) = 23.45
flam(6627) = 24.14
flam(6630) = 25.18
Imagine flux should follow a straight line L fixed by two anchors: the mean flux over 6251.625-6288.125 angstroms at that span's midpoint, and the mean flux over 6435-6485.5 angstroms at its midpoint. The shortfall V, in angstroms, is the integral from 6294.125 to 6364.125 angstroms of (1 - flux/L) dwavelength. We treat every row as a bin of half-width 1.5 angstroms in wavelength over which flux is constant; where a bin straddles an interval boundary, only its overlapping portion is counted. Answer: -4.9 angstroms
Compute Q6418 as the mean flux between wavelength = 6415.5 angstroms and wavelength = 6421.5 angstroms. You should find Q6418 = 26.2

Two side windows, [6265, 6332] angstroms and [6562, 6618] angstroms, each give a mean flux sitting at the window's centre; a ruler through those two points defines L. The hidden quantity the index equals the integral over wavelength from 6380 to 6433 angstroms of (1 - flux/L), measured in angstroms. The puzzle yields -0.7 angstroms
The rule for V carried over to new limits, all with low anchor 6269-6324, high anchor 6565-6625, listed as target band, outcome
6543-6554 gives -0.29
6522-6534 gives -0.41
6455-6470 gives 0.70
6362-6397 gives -1.33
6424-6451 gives 0.29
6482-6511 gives -0.57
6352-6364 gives -0.06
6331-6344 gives -0.20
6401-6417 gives -0.23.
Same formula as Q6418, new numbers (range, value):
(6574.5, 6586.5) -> 28.3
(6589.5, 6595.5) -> 27.2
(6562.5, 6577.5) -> 25.1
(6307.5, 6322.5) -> 26.3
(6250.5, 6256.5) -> 23.2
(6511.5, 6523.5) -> 26.8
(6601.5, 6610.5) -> 26.4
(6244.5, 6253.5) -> 22.9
